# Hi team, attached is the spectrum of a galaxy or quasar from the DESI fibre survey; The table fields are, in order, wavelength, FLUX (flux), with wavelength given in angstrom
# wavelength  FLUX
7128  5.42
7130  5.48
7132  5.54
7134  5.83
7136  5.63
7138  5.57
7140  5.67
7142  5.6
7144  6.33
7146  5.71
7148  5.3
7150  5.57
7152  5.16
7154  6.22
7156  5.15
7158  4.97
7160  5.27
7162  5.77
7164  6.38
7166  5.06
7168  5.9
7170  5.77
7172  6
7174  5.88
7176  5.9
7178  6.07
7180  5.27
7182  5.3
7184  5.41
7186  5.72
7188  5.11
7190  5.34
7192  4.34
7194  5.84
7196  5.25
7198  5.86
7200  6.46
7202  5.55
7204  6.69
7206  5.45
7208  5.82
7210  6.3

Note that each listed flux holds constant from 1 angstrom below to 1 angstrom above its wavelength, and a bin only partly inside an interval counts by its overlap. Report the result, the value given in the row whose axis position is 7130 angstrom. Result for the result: 5.48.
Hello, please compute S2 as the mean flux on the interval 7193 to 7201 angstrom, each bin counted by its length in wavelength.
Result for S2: 5.85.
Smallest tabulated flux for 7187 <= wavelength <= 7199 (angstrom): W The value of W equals 4.34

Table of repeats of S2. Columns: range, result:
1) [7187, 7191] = 5.22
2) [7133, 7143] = 5.66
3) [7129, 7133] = 5.51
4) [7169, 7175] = 5.88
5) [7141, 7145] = 5.96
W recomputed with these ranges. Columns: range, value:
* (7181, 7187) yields 5.3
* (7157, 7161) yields 4.97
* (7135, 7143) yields 5.57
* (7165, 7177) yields 5.06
